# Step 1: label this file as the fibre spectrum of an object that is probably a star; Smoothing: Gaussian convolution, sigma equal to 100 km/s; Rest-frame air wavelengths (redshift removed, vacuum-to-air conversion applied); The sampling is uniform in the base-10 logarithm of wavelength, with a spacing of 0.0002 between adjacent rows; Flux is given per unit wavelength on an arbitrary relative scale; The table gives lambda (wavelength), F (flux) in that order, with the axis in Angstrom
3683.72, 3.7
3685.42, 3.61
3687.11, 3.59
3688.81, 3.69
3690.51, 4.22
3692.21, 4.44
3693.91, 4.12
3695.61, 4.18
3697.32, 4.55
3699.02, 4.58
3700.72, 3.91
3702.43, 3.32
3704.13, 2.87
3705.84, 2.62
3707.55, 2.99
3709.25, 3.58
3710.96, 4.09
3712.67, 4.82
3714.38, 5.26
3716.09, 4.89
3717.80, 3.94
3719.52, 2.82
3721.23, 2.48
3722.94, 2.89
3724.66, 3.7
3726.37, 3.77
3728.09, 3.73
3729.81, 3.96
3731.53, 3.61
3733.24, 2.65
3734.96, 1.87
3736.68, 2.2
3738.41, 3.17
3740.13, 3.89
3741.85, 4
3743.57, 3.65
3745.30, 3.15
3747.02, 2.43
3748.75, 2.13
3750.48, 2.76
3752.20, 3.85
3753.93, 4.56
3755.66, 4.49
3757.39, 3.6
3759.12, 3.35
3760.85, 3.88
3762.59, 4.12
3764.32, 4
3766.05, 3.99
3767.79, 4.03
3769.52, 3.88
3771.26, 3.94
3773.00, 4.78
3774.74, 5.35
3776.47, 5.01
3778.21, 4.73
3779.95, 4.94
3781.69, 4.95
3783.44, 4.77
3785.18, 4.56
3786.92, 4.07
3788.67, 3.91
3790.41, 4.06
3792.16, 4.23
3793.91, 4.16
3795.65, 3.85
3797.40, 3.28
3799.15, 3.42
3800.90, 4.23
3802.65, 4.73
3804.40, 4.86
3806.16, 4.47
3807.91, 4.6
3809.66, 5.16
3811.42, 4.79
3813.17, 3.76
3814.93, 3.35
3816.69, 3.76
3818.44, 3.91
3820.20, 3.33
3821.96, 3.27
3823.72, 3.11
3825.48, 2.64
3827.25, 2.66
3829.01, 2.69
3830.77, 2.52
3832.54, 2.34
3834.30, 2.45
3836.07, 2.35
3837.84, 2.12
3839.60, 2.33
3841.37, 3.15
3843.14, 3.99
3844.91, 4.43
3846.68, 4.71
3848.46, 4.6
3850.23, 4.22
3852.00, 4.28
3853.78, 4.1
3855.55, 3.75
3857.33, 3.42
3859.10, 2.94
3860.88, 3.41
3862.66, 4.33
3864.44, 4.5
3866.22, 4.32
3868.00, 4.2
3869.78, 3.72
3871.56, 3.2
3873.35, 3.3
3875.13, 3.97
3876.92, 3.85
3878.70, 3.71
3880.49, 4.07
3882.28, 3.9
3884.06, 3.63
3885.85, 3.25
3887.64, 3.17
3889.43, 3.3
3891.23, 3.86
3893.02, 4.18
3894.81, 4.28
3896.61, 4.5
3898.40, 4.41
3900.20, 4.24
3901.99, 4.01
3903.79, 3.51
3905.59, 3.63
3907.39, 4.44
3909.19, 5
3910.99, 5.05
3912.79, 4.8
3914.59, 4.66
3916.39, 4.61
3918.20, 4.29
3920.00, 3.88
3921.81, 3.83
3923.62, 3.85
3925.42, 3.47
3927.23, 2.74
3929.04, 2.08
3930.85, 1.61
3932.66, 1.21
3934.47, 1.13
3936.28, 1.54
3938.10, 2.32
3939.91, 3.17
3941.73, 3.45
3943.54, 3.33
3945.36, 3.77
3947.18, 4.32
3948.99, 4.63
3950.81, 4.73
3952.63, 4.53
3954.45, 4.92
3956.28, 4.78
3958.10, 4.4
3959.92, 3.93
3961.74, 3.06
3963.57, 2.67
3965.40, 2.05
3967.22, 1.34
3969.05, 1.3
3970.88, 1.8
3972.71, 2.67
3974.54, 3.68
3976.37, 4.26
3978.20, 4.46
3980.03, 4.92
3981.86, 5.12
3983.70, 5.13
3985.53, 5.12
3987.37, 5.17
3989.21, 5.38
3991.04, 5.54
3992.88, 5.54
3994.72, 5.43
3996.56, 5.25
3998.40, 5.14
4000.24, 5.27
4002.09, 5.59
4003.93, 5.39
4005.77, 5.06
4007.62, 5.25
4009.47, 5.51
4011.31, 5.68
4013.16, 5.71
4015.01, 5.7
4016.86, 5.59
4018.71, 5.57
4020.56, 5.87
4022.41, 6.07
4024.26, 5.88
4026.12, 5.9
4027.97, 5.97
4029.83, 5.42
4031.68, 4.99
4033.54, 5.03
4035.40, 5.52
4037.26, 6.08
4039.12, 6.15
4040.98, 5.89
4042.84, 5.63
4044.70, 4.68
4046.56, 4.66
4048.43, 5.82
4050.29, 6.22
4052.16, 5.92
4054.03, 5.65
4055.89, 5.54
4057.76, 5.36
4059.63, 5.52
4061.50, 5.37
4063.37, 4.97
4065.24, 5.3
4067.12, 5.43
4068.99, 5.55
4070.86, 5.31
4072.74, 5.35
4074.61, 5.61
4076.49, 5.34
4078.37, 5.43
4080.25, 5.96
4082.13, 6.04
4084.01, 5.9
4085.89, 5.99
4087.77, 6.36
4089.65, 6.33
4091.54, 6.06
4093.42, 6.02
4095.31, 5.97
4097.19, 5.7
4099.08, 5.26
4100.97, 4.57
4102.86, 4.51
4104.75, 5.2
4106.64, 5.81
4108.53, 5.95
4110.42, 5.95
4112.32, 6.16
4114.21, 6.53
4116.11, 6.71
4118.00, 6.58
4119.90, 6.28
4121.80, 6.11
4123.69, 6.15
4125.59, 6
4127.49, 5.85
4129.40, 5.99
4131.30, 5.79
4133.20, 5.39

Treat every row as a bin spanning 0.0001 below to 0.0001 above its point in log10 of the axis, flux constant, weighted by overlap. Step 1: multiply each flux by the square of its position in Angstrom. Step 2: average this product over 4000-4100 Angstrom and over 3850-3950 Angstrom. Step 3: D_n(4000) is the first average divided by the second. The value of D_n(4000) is 1.65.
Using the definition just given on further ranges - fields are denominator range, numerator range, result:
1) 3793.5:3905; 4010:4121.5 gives 1.71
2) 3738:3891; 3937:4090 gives 1.45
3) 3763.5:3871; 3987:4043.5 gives 1.58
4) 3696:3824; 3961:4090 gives 1.53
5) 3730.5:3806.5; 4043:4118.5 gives 1.70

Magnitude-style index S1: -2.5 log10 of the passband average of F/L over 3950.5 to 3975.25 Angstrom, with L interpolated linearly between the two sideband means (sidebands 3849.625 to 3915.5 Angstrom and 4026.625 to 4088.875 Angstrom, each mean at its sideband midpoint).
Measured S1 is 0.404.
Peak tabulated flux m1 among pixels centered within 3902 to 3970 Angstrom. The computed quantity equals 5.05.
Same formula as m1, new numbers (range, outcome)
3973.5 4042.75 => 6.15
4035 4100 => 6.36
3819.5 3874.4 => 4.71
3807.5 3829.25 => 5.16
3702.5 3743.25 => 5.26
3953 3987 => 5.13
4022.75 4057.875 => 6.22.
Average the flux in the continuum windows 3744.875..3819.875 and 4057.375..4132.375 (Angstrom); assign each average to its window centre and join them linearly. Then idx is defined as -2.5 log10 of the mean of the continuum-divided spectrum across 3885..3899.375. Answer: 0.206 mag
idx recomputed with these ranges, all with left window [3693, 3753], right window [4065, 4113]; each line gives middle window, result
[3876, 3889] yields 0.214 mag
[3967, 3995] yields 0.191 mag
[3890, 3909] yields 0.104 mag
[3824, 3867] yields 0.231 mag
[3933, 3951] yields 0.469 mag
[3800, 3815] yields -0.128 mag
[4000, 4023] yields -0.072 mag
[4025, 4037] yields -0.039 mag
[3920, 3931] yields 0.450 mag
